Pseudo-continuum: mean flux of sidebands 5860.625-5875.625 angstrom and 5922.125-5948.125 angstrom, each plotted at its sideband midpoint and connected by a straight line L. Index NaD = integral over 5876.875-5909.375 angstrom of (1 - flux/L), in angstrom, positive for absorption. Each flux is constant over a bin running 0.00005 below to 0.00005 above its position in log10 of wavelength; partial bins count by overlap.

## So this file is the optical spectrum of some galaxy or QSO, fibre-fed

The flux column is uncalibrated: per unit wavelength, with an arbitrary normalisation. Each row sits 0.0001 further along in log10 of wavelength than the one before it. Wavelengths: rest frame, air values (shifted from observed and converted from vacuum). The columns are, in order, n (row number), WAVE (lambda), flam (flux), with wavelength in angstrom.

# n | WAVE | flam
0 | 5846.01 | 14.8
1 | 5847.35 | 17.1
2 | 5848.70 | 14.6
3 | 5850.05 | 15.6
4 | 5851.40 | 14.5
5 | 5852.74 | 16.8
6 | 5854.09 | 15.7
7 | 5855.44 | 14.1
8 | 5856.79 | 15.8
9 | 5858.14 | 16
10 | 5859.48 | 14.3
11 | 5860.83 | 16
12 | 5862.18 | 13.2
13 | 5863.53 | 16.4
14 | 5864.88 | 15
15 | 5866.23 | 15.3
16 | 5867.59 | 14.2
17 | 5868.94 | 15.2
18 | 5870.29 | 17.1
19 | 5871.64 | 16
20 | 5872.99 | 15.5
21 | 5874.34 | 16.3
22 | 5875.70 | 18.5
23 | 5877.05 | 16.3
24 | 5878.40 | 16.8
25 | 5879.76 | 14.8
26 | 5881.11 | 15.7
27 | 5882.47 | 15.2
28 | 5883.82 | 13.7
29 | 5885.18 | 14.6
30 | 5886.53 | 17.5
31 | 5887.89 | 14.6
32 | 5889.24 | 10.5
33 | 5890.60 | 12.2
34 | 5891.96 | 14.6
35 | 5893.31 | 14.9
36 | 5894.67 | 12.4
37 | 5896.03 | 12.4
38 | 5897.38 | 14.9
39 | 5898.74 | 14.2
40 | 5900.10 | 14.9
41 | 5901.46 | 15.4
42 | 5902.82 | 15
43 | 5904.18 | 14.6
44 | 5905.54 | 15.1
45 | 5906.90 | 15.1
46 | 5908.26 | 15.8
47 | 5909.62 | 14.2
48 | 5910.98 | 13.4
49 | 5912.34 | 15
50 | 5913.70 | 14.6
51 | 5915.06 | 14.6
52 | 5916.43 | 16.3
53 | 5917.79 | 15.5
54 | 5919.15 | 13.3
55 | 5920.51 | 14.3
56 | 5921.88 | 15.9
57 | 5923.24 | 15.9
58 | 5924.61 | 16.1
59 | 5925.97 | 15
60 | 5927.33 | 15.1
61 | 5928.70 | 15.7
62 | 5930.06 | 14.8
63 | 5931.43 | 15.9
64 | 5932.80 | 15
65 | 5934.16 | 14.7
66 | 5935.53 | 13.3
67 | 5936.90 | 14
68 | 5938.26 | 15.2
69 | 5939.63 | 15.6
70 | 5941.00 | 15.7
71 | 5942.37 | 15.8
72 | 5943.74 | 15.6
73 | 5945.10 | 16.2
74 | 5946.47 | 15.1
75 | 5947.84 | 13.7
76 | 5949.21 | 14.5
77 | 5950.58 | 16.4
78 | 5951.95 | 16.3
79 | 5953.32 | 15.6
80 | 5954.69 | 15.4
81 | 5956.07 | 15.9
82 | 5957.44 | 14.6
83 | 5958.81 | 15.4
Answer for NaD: 1.8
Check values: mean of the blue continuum 15.6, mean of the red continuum 15.2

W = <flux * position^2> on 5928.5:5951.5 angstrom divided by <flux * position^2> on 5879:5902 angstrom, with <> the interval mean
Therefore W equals 1.1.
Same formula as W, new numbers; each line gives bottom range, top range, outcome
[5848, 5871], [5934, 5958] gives 1.02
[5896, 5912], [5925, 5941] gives 1.03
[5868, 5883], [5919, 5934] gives 0.96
